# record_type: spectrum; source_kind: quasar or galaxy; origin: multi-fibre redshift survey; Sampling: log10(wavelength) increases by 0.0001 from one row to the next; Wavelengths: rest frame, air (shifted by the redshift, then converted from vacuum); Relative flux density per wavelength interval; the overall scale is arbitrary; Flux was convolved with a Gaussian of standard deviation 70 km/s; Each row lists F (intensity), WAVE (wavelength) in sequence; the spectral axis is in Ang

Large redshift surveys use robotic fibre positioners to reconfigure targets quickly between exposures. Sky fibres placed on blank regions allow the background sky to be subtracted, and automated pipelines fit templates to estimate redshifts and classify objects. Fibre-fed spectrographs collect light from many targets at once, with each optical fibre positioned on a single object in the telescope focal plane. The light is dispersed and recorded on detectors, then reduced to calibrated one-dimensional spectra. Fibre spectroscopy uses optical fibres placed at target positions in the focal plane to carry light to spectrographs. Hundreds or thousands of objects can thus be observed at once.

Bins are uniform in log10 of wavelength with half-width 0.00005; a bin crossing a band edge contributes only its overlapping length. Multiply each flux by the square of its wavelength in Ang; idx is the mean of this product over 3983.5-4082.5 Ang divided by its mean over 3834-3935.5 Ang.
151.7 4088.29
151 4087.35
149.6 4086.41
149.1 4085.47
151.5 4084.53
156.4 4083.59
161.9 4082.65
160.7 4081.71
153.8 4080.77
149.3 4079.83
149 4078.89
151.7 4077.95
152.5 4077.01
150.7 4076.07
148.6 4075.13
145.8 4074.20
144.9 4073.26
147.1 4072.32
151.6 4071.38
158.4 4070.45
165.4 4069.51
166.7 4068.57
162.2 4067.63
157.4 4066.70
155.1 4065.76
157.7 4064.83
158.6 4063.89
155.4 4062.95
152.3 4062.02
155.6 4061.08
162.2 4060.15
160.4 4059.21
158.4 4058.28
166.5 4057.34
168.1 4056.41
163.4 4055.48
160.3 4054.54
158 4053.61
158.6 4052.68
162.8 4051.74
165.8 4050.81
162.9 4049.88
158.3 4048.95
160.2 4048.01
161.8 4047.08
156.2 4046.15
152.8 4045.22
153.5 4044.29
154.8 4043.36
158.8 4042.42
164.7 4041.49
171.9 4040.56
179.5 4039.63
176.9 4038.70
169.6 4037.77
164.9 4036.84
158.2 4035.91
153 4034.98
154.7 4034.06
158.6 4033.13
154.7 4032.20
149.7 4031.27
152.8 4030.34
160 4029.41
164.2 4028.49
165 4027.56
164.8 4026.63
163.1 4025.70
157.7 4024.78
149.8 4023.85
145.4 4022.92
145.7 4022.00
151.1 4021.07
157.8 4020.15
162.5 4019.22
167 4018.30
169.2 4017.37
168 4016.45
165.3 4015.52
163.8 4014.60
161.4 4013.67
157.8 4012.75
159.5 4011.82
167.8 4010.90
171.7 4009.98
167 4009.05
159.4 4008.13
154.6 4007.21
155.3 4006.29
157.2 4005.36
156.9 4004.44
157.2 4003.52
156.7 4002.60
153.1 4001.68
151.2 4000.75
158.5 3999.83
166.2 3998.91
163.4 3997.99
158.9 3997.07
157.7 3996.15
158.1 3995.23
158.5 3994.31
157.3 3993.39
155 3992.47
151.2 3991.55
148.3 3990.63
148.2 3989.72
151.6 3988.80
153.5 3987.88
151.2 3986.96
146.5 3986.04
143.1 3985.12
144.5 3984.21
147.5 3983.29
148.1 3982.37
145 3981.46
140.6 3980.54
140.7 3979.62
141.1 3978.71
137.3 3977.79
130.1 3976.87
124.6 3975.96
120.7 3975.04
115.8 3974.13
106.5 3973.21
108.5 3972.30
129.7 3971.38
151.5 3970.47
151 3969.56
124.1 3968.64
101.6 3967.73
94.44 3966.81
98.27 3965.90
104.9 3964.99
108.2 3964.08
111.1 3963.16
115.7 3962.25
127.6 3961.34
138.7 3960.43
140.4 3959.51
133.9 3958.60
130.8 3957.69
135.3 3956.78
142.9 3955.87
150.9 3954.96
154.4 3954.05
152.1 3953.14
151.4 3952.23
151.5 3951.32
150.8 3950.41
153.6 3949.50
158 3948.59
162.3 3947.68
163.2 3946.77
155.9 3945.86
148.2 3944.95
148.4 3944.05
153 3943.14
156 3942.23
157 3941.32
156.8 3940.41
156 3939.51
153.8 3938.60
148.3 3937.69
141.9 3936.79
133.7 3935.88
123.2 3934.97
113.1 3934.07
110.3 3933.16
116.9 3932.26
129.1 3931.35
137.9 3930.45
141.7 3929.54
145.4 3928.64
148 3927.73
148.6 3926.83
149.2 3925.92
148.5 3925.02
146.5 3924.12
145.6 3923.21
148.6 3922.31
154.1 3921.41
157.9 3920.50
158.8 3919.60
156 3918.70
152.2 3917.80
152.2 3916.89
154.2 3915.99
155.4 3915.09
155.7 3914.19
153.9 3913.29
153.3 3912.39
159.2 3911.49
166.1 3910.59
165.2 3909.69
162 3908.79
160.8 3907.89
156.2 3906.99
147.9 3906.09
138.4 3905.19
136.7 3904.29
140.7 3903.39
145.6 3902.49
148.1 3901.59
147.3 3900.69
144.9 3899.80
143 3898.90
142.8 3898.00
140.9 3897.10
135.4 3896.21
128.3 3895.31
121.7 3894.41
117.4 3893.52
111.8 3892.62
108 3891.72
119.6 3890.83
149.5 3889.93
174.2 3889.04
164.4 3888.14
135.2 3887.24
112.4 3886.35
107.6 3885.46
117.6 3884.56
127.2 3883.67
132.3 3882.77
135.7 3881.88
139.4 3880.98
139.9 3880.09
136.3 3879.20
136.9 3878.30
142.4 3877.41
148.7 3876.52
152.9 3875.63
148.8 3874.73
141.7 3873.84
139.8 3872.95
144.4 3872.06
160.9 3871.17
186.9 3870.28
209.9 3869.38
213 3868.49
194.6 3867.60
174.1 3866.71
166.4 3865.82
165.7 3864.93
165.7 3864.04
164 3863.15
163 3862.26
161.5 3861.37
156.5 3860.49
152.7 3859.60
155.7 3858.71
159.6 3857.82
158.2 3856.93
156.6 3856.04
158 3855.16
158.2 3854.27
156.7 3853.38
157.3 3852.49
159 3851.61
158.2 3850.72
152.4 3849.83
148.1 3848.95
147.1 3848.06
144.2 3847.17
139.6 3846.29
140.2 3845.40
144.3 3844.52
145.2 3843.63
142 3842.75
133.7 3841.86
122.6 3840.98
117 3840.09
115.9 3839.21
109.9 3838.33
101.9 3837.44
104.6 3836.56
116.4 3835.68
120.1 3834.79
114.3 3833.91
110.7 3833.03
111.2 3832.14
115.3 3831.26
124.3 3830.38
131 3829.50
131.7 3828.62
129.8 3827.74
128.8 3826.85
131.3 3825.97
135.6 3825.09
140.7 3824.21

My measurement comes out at 1.17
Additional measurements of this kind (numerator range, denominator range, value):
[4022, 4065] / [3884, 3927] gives 1.19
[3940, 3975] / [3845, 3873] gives 0.89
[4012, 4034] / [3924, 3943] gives 1.18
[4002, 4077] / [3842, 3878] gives 1.10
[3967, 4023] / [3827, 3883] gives 1.10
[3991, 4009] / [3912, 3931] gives 1.09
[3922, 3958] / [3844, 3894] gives 1.01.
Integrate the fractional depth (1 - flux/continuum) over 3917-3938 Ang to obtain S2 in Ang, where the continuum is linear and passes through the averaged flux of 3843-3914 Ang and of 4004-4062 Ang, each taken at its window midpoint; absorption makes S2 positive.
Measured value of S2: 1.5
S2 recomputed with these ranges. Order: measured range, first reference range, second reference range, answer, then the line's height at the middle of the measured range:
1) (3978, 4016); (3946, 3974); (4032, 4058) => -2.33 Ang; 146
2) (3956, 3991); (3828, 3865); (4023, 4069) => 4.93 Ang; 153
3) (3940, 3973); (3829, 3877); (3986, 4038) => 3.50 Ang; 154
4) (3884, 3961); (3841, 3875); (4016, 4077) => 6.79 Ang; 158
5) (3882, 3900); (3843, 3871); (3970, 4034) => 3.13 Ang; 159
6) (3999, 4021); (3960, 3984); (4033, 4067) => -2.76 Ang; 143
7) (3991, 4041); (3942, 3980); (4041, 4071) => -3.56 Ang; 149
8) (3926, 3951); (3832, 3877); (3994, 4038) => 1.50 Ang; 154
